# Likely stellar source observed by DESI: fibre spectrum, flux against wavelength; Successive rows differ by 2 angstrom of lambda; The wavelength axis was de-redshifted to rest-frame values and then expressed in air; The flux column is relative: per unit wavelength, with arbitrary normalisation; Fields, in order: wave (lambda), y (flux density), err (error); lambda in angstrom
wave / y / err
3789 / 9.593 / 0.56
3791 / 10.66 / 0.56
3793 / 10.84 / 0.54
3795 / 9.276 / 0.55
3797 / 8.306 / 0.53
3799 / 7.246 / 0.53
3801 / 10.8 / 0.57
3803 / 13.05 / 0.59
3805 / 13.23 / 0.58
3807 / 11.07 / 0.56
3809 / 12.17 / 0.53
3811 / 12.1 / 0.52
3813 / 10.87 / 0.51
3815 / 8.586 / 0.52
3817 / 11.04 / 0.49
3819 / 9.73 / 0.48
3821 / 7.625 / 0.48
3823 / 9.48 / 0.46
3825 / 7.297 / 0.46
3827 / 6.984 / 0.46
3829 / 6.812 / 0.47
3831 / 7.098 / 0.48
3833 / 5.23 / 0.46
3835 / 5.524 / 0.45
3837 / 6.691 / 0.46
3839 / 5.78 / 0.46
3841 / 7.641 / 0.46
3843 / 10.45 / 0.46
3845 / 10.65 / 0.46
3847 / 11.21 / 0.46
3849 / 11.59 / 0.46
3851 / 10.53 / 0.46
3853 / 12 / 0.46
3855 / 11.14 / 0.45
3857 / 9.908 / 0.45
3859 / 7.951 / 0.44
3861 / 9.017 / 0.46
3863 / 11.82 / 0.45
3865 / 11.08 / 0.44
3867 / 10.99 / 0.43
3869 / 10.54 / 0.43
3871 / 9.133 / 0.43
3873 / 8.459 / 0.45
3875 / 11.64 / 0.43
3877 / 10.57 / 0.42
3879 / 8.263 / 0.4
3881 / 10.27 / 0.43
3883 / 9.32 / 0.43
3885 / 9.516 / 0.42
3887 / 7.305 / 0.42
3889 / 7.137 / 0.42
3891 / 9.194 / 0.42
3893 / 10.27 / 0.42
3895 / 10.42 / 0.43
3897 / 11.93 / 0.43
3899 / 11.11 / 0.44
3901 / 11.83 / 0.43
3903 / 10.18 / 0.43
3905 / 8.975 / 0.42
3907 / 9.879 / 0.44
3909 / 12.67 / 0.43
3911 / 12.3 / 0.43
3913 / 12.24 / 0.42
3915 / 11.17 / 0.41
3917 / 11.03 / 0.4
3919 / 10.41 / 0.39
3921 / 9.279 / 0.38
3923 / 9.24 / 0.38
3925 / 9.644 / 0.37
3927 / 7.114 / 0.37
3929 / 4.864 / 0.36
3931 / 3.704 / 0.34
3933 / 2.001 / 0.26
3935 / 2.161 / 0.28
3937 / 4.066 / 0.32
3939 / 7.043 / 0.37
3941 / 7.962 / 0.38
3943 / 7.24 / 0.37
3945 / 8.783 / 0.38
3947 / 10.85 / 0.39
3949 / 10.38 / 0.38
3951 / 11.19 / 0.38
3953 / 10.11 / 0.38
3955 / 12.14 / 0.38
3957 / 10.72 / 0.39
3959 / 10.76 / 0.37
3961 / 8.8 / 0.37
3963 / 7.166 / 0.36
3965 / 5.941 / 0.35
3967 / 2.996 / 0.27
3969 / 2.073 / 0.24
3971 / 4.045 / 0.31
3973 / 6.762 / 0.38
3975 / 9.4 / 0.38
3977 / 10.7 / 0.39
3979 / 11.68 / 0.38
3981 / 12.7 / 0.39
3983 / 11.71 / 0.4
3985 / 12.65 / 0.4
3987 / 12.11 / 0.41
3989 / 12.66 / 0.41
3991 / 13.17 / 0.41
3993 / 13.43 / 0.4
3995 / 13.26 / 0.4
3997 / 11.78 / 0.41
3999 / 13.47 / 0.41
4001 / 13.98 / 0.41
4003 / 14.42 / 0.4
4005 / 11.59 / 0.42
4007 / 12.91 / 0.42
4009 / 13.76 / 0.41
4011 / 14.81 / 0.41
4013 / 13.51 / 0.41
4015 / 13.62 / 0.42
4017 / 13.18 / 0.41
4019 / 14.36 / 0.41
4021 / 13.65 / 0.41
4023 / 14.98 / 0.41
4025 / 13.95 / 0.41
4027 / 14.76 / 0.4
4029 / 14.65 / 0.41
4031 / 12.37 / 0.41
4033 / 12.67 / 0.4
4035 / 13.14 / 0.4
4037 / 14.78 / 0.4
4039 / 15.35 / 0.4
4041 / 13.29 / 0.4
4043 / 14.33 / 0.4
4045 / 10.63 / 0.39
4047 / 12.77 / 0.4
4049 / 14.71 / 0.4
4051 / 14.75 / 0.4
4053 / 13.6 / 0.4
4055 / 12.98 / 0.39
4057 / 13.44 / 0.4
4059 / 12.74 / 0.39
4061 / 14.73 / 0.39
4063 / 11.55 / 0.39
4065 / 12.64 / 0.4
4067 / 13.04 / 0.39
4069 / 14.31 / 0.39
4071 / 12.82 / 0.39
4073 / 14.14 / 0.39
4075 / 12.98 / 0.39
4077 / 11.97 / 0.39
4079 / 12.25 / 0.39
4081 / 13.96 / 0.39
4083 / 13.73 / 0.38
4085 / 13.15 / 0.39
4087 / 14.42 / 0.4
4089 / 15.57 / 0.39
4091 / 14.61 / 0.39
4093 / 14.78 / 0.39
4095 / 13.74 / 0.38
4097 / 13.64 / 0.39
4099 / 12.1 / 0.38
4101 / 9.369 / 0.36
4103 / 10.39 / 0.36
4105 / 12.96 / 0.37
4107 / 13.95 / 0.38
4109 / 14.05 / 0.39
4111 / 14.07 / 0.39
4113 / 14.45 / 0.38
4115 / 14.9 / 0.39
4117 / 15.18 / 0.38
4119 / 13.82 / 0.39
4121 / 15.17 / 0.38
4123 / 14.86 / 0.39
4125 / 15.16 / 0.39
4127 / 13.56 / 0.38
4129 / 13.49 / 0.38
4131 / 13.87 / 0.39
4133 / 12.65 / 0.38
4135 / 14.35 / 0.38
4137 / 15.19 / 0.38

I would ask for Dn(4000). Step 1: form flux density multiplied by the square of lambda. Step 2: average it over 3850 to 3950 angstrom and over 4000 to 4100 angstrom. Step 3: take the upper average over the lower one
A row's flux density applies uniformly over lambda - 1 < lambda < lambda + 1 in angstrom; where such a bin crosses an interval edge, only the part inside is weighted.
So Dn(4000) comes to 1.58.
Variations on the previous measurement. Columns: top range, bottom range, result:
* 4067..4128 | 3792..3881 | 1.63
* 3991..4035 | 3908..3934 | 1.60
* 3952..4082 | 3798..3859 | 1.43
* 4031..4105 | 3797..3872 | 1.57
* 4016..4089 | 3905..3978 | 1.74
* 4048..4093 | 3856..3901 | 1.52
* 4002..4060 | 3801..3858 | 1.59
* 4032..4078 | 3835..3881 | 1.51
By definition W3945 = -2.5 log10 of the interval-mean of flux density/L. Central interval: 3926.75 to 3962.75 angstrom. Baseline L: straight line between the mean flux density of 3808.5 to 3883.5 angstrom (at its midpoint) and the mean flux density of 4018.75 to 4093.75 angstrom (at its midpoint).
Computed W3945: 0.42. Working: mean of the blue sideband 9.38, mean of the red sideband 13.6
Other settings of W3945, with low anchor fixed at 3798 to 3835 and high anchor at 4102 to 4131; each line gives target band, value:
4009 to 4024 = -0.13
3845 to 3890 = 0.02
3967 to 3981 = 0.49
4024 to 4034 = -0.09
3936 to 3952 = 0.32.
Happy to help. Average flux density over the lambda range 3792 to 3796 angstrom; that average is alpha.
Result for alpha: 10.1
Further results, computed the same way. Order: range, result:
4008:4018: 13.8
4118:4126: 14.8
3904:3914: 11.2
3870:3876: 9.74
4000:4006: 13.3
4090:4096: 14.4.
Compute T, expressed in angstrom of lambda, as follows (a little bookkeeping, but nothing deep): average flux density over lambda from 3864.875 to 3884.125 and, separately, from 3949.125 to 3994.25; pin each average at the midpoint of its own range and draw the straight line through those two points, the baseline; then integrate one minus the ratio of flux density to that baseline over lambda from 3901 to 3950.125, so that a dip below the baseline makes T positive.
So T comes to 6.5 angstrom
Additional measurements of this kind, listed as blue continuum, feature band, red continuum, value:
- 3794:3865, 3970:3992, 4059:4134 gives 2.07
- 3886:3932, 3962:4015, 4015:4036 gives 6.98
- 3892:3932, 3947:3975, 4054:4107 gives 7.06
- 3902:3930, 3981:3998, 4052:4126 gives -1.69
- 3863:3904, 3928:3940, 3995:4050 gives 7.79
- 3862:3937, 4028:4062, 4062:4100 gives -2.59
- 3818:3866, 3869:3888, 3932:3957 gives -1.99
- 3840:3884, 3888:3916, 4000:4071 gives 0.81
